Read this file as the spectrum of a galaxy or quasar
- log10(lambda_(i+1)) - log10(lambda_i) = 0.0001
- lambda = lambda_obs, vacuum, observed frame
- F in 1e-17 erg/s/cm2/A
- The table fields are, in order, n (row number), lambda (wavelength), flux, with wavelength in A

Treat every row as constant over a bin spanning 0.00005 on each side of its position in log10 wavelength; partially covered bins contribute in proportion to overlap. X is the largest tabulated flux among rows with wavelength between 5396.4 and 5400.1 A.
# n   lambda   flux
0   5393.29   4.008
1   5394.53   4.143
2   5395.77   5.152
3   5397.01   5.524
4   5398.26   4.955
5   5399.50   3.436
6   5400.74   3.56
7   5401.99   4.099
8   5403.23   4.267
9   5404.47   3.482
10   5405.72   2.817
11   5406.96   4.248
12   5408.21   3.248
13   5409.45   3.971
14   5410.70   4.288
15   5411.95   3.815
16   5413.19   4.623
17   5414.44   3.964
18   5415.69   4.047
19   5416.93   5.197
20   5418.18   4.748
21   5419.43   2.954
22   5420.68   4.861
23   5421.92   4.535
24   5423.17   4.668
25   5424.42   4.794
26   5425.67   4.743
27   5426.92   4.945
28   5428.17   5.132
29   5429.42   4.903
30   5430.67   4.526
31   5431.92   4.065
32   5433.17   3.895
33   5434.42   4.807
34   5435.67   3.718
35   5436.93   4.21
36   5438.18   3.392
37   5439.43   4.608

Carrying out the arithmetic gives 5.524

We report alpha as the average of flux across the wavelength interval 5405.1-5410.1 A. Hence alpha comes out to 3.58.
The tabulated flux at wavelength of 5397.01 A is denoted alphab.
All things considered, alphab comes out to 5.524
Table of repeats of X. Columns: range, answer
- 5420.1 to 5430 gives 5.132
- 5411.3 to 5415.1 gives 4.623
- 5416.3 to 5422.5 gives 5.197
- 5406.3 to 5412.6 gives 4.288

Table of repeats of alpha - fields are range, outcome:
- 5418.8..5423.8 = 4.26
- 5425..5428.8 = 4.94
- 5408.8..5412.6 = 4.03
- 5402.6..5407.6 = 3.71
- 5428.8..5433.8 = 4.35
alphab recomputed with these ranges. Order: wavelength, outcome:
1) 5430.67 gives 4.526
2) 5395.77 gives 5.152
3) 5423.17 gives 4.668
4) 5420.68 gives 4.861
